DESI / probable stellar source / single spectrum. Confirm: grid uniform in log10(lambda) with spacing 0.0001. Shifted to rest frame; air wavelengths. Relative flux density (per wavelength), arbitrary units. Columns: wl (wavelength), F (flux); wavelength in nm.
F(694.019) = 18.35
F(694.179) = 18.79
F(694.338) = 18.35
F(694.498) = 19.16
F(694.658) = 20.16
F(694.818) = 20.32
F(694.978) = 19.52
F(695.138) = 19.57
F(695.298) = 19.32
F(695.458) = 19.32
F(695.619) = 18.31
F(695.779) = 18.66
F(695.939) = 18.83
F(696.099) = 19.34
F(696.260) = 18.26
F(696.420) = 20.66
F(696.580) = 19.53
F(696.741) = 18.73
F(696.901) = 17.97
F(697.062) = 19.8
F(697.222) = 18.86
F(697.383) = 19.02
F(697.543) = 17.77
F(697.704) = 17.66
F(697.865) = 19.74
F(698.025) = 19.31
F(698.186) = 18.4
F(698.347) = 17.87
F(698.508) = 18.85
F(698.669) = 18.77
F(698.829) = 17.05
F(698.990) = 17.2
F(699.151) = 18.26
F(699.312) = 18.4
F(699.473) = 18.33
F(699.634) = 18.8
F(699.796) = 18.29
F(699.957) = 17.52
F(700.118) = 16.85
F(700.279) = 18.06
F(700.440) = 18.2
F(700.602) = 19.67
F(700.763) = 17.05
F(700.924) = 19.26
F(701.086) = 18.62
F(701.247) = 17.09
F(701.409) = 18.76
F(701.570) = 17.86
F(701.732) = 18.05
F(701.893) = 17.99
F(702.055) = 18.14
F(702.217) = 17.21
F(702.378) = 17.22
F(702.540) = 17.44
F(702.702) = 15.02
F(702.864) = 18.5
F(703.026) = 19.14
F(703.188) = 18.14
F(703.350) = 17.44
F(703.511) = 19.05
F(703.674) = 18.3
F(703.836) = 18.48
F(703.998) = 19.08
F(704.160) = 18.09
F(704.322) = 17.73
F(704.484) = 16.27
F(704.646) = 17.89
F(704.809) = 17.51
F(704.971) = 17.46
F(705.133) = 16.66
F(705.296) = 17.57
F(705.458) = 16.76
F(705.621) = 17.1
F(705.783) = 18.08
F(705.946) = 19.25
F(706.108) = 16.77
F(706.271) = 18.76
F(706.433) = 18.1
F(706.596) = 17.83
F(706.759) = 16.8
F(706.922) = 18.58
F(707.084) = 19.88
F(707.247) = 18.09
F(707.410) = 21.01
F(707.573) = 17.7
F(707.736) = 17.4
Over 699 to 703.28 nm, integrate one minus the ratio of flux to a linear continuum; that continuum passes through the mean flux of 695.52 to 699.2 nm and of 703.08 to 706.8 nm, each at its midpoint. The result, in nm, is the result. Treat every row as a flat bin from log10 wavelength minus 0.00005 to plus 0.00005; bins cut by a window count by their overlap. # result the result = 0.06 nm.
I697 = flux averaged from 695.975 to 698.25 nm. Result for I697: 18.9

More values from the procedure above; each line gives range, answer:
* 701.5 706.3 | 17.8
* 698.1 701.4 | 18.1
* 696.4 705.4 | 18.1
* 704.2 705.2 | 17.3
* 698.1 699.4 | 18.1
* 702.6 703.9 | 18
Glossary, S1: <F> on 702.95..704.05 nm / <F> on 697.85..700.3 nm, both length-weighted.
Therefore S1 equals 1.02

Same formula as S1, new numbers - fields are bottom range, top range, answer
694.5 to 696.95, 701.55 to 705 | 0.93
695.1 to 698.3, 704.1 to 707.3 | 0.94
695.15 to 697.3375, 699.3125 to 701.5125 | 0.95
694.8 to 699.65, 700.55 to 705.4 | 0.95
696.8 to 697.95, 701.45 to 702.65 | 0.95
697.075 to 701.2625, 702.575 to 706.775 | 0.97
